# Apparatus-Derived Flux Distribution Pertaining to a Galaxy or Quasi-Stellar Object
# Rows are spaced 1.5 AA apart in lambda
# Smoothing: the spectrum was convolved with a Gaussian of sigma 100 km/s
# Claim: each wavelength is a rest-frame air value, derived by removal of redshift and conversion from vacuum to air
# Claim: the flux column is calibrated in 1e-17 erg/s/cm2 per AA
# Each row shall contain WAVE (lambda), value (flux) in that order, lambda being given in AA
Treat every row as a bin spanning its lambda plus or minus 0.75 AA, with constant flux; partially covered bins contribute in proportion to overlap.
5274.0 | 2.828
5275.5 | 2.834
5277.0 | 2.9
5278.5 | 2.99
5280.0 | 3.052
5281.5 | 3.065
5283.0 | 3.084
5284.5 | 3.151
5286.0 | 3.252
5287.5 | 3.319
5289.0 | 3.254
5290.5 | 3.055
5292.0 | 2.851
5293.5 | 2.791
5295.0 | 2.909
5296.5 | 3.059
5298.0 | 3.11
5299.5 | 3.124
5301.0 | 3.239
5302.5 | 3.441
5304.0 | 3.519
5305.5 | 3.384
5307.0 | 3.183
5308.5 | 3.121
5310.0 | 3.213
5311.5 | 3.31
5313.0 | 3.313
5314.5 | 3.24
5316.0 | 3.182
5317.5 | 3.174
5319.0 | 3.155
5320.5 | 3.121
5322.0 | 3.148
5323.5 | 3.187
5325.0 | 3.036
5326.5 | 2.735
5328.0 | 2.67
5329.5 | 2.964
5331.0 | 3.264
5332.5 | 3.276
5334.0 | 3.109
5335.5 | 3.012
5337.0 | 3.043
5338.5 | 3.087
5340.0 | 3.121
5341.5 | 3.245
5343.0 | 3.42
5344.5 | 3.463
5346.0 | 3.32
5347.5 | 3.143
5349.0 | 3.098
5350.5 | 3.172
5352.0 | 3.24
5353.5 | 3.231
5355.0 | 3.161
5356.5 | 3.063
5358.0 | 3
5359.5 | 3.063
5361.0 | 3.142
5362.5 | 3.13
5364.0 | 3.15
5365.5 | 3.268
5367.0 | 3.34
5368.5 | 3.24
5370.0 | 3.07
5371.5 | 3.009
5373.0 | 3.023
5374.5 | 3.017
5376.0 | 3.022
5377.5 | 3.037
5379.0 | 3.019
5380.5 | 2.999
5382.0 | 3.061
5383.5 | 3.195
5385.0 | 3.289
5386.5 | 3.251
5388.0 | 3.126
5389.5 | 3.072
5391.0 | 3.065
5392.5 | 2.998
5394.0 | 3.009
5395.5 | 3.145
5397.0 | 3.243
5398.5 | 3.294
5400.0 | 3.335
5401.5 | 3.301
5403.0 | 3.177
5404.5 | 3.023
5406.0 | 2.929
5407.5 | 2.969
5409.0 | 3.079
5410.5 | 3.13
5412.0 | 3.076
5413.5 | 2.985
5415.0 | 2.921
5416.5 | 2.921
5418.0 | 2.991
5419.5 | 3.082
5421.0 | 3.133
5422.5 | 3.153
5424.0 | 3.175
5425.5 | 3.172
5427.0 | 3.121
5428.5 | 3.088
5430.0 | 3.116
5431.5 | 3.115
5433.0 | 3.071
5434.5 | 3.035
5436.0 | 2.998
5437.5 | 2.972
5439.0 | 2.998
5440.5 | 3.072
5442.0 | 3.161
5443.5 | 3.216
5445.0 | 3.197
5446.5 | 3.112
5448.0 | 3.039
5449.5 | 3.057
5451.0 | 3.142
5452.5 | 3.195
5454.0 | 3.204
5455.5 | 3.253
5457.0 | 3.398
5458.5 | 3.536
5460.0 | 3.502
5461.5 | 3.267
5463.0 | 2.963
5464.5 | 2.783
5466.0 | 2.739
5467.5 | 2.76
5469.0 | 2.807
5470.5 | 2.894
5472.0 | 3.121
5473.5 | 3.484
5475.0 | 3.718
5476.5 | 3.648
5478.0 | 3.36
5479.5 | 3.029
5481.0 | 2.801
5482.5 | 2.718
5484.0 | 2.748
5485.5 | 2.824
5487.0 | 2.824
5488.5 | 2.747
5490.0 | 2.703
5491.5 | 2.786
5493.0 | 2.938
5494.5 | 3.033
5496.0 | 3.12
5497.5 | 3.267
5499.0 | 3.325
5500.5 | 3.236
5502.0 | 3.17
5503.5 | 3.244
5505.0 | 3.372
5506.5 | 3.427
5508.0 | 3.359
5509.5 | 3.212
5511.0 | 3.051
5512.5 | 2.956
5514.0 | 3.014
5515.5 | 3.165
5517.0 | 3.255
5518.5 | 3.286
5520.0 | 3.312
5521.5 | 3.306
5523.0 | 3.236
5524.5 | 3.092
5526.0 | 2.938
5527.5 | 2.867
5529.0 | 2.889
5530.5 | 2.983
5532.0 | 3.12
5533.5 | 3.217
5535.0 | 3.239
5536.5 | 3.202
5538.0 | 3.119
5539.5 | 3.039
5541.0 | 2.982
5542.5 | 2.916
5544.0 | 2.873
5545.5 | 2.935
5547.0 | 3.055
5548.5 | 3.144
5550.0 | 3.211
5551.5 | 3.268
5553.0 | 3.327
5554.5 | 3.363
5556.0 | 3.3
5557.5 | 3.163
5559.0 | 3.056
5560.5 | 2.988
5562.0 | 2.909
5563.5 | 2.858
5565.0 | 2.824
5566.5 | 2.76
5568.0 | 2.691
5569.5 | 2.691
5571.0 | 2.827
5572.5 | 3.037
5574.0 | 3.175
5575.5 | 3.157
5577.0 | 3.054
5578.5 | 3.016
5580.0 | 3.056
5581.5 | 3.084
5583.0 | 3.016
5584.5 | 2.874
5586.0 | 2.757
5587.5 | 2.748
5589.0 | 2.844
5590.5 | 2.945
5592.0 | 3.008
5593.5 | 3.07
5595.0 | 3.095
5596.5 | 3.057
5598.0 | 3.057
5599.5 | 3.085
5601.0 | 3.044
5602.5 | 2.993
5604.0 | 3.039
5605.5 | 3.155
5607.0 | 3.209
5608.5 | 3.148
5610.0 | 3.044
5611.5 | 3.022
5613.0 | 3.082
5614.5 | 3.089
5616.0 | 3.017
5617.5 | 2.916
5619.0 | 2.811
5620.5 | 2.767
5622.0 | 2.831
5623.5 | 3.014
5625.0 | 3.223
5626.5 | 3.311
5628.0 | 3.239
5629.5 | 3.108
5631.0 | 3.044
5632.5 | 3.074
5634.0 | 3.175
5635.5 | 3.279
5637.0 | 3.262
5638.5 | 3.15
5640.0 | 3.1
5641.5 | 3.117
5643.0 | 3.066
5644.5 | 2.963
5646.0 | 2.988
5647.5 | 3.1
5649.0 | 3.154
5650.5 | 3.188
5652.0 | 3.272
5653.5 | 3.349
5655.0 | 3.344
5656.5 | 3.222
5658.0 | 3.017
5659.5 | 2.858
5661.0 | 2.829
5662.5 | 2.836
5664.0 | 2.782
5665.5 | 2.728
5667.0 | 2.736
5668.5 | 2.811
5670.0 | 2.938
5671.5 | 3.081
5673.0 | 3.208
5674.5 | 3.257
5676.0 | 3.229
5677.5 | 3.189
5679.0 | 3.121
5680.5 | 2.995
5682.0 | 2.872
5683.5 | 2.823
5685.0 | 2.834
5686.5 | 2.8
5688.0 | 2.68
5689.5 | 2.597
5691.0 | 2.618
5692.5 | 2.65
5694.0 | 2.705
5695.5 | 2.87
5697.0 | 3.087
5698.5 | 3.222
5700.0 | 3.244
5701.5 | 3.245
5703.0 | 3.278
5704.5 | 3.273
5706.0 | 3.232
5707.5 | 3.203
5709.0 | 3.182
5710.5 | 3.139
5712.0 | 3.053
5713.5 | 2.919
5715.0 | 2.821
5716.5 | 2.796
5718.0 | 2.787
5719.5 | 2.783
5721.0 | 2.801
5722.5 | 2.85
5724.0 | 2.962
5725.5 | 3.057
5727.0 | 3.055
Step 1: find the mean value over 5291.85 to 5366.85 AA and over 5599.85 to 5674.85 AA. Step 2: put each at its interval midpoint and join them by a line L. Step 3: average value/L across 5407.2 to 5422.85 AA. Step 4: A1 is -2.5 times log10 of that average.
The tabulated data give 0.03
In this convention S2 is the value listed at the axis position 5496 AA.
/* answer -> 3.12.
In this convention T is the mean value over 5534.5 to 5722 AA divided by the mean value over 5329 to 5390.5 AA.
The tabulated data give 0.96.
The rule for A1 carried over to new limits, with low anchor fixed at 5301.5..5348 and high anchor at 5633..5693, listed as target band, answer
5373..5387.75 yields 0.02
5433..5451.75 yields 0.01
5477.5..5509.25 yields 0.02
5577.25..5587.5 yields 0.03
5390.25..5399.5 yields 0.00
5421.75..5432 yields 0.00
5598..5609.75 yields -0.02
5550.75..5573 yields 0.02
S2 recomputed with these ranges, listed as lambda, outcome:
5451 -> 3.142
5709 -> 3.182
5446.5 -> 3.112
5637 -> 3.262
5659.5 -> 2.858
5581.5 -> 3.084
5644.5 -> 2.963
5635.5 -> 3.279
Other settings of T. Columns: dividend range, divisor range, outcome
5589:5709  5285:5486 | 0.97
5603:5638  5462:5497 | 1.03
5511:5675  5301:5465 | 0.97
